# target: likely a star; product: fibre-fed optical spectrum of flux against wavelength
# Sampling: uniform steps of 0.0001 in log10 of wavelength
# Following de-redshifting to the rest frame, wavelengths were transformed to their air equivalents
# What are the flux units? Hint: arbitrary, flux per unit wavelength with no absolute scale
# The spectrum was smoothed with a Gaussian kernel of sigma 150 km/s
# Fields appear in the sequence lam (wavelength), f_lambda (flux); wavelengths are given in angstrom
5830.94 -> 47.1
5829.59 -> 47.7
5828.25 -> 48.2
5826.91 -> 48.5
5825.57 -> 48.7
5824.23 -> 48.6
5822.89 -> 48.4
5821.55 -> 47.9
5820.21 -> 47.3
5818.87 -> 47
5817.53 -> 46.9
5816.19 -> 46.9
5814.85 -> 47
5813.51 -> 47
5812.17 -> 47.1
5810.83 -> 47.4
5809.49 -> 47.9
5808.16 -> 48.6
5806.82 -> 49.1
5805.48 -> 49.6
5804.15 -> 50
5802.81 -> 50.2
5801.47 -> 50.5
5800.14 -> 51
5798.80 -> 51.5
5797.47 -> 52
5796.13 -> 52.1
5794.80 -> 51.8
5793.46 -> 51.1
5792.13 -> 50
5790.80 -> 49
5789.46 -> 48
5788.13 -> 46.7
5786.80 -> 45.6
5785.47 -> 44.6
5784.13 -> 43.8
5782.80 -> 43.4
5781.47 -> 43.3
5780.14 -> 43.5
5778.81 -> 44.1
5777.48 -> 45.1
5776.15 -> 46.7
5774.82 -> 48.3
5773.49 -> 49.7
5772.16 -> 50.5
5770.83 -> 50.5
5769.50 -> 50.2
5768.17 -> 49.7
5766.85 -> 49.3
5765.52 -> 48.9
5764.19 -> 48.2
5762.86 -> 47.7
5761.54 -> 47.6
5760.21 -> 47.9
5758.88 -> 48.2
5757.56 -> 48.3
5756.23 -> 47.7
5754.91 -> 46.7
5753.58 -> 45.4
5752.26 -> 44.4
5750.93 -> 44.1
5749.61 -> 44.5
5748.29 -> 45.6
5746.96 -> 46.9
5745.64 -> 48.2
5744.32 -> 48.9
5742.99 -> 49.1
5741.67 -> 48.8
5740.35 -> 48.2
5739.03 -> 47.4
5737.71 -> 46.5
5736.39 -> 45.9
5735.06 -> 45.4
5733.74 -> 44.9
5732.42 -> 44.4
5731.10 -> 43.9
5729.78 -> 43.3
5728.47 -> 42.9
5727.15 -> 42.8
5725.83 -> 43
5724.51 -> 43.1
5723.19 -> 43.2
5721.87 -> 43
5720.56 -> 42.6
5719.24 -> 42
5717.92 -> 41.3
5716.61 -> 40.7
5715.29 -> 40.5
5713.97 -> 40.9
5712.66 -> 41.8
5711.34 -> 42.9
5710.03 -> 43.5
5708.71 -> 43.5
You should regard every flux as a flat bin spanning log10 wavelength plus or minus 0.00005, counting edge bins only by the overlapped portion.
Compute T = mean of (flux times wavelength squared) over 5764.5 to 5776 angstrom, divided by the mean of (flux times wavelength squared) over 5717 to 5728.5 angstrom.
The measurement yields 1.18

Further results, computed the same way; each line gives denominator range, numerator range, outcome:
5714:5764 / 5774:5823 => 1.08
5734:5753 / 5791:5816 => 1.09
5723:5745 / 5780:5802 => 1.08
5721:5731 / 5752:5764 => 1.11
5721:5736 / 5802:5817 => 1.14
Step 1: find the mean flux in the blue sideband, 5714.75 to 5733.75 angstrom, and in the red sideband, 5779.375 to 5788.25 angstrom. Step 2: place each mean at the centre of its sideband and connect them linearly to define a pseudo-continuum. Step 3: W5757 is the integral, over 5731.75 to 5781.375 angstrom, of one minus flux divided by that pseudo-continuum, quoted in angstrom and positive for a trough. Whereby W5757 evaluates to -4.1 angstrom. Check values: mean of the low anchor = 42.7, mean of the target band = 47.2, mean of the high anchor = 44.3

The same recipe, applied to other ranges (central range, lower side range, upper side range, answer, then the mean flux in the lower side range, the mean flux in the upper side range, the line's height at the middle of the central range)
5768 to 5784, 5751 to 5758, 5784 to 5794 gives 0.04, 46.2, 47.5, 47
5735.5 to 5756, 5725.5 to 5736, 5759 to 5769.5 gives -0.34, 43.9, 48.6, 46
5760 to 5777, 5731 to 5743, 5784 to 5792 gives -0.83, 46.4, 46.7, 46.6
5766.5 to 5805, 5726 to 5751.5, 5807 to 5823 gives -1.24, 45.8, 47.5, 46.8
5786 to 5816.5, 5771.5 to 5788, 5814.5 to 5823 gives -1.67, 45.7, 47.3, 46.6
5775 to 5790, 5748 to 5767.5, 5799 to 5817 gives 0.87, 47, 48.7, 47.8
